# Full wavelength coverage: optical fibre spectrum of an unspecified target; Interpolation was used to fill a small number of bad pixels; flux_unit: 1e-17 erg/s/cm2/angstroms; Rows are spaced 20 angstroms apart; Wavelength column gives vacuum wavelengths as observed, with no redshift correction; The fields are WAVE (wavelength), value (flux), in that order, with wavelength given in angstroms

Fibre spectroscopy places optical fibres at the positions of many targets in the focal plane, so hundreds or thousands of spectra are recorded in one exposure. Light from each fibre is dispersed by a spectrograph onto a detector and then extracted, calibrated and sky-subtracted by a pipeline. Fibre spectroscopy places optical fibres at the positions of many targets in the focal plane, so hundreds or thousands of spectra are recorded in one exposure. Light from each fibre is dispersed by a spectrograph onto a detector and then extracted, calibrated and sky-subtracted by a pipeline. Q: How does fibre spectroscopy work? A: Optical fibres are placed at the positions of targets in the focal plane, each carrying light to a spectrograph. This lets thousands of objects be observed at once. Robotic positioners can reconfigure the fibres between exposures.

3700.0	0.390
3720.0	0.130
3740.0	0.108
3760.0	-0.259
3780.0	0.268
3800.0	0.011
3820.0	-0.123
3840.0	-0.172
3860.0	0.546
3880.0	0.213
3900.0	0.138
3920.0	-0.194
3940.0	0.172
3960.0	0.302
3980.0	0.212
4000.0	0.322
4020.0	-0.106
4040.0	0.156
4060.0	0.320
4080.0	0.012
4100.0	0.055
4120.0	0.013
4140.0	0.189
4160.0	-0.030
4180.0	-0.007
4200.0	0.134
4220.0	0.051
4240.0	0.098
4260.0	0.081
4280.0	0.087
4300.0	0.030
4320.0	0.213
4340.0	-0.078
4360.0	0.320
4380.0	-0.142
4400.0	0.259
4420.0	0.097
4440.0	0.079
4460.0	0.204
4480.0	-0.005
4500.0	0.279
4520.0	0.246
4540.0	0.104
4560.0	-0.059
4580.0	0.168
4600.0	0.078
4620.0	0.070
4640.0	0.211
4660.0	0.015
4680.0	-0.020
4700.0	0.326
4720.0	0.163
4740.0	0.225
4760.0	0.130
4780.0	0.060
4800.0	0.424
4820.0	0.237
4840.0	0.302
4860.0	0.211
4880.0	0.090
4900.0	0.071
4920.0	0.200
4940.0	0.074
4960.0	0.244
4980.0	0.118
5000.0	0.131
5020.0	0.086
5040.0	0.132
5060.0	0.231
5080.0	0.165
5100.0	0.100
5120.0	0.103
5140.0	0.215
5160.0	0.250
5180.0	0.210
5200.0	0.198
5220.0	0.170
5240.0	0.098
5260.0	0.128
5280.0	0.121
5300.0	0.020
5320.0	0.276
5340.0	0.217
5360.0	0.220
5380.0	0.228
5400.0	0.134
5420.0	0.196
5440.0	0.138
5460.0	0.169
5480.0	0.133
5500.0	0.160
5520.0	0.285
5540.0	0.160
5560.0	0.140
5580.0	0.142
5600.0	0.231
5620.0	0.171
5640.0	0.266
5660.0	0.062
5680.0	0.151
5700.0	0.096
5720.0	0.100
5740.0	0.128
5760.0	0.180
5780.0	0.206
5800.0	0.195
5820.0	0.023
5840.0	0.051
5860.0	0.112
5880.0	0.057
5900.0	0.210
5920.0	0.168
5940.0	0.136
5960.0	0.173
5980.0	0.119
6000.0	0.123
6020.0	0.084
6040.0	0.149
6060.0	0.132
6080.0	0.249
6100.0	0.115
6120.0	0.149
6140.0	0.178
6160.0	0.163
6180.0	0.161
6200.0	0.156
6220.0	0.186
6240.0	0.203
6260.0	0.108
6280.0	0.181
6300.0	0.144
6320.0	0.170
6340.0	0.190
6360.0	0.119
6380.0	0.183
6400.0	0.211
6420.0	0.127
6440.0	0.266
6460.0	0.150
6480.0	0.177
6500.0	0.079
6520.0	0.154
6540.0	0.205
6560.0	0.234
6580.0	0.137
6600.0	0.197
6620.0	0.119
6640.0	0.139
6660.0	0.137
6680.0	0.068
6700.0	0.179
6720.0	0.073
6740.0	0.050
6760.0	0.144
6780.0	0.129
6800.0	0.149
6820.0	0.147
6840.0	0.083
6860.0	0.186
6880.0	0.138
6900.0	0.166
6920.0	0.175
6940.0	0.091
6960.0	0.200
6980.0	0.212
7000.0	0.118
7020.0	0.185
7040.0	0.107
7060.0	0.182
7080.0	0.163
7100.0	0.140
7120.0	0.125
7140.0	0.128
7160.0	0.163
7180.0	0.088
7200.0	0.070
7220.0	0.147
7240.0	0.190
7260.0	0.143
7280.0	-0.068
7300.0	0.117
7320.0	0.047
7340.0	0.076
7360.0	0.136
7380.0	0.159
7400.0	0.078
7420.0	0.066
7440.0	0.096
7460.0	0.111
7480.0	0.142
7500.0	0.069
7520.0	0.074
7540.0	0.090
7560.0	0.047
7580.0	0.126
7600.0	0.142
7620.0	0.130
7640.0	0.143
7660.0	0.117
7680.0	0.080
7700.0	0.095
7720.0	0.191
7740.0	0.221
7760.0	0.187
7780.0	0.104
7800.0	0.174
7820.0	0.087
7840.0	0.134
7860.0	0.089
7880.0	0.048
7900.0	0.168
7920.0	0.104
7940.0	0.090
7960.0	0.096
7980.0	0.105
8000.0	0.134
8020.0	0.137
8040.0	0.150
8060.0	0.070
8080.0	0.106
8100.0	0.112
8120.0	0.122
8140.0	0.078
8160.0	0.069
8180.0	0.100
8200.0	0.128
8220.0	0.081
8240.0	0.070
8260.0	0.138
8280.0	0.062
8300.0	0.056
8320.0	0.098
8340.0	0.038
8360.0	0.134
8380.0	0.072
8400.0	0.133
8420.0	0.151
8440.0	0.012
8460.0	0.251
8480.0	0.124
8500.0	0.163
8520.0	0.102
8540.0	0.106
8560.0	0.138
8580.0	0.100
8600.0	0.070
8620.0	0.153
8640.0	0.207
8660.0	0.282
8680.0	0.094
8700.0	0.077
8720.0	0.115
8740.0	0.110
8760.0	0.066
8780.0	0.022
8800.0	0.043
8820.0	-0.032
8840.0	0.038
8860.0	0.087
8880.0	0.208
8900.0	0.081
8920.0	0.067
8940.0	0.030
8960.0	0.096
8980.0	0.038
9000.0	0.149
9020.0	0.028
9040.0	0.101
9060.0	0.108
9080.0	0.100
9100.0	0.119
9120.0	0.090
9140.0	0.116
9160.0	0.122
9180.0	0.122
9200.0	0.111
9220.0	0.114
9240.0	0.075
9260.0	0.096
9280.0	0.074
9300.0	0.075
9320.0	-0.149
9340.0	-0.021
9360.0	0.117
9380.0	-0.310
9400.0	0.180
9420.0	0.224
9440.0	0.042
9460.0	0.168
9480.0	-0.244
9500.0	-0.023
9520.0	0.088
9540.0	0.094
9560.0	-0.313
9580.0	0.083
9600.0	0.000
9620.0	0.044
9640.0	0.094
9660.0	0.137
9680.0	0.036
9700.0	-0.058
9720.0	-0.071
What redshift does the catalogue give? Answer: 0.29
